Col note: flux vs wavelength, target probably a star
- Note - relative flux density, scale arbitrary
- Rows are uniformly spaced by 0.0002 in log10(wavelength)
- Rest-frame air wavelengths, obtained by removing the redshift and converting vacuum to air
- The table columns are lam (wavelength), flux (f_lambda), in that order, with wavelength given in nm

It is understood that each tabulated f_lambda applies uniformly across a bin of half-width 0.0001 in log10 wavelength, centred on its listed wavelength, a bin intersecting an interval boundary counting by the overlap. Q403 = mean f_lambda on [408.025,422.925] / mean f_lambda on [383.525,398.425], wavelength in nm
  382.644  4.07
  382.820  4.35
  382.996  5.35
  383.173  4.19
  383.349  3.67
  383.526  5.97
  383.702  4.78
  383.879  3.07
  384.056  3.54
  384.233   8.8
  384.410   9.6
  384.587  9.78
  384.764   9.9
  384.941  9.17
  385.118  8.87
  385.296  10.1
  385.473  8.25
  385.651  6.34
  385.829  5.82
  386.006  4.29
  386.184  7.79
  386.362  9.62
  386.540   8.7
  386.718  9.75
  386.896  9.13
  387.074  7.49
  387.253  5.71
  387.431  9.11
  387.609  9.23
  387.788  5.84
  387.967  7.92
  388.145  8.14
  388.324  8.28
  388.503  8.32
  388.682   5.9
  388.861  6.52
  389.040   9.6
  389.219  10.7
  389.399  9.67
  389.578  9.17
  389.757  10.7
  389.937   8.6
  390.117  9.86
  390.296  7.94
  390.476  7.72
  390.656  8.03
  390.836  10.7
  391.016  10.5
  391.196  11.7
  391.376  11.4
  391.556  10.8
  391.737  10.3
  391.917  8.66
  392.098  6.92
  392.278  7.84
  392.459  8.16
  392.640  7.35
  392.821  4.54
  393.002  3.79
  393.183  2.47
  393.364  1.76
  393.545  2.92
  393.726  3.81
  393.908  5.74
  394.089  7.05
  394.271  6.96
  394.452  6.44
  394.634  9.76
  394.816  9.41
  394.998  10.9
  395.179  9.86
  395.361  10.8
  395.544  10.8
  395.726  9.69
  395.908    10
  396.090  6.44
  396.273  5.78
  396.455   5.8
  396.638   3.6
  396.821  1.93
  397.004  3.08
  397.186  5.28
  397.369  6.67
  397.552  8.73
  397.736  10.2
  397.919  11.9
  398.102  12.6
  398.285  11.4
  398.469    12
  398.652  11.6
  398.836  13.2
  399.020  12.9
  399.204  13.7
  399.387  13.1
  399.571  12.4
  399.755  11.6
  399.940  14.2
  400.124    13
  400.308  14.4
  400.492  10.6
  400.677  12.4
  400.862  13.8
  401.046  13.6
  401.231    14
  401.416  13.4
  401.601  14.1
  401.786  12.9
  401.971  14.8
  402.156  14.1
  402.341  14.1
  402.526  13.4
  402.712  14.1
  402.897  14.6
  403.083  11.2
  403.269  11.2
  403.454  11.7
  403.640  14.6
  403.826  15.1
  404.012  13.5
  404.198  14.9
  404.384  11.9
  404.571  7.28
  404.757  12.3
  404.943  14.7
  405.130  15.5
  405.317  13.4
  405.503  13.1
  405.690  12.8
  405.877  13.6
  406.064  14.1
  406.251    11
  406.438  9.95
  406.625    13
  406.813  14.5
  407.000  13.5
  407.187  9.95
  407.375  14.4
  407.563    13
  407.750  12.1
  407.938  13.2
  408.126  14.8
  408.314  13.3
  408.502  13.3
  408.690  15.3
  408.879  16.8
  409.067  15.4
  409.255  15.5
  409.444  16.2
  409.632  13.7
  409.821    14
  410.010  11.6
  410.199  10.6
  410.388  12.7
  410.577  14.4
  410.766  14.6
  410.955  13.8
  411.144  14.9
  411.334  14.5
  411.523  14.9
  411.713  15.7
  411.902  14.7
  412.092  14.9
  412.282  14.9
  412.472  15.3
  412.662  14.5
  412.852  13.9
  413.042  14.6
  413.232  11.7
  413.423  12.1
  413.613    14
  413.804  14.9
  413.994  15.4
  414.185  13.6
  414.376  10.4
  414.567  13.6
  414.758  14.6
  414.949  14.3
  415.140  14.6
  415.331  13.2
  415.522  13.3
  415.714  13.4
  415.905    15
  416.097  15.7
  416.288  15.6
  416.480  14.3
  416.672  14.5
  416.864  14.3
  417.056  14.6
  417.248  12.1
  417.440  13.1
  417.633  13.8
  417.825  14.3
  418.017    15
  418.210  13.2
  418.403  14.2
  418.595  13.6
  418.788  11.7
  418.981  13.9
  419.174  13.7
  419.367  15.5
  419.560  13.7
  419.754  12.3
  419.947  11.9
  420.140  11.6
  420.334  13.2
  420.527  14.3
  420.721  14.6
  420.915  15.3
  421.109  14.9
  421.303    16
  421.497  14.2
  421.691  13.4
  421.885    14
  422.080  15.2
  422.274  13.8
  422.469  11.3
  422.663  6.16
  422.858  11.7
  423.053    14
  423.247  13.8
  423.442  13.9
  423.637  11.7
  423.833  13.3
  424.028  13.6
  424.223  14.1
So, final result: 1.76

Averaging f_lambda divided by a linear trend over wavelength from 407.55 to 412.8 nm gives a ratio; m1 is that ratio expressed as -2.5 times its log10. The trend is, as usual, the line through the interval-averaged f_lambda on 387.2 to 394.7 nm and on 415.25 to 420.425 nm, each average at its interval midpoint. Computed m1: -0.18 mag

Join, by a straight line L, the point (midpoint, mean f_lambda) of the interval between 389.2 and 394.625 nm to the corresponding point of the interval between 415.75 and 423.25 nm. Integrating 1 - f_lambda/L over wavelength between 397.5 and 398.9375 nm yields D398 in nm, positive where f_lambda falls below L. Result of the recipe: -0.39 nm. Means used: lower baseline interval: 7.72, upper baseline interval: 13.7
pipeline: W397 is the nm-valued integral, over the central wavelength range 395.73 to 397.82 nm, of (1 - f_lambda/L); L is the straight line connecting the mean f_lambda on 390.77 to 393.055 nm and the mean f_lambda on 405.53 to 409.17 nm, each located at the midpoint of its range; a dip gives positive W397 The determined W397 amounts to 0.80 nm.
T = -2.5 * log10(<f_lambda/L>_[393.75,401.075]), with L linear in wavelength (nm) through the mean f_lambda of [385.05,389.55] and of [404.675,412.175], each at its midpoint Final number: 0.12 mag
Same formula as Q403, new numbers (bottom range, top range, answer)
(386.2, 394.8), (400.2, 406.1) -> 1.68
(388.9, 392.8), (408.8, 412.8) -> 1.57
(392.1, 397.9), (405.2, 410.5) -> 1.98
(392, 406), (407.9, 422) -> 1.35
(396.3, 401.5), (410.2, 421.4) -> 1.31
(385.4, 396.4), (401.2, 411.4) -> 1.69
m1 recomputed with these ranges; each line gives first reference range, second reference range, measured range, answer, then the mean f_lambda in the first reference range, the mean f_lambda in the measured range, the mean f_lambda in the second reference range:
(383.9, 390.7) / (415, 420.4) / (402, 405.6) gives -0.178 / 8.21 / 13.2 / 13.8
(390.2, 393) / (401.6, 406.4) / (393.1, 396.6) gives 0.358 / 8.68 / 7.14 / 13.2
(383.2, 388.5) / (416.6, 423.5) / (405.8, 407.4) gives -0.131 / 7.52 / 12.6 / 13.5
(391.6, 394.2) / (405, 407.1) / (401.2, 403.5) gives -0.204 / 5.9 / 13.4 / 13.1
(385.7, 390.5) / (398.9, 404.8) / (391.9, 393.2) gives 0.476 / 8.2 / 6.29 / 13.1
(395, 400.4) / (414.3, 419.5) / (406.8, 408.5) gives -0.100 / 9.91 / 13.1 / 13.9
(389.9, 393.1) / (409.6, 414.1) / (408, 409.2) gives -0.128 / 8.58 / 14.8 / 14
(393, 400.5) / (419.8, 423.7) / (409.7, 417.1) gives -0.191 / 8.82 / 14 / 13.3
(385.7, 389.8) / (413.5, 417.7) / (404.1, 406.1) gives -0.108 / 8.1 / 13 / 14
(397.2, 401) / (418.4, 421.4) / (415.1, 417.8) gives -0.051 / 11.9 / 14.1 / 13.8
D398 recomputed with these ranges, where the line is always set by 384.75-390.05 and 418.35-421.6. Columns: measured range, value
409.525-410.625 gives -0.063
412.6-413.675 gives -0.067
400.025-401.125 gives -0.258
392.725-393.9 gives 0.743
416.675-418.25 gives -0.058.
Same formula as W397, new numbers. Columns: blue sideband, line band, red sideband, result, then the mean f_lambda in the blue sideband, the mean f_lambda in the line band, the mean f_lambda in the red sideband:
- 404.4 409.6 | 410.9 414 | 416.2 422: -0.17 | 13.4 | 14.4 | 13.9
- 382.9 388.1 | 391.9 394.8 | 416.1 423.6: 0.94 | 7.31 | 5.91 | 13.6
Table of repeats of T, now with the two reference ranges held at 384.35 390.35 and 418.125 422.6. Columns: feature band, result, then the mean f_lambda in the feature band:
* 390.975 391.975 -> -0.17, 10.6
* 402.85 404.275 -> -0.21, 13.3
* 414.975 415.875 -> -0.07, 13.8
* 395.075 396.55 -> 0.13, 8.66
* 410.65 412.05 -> -0.20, 14.7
